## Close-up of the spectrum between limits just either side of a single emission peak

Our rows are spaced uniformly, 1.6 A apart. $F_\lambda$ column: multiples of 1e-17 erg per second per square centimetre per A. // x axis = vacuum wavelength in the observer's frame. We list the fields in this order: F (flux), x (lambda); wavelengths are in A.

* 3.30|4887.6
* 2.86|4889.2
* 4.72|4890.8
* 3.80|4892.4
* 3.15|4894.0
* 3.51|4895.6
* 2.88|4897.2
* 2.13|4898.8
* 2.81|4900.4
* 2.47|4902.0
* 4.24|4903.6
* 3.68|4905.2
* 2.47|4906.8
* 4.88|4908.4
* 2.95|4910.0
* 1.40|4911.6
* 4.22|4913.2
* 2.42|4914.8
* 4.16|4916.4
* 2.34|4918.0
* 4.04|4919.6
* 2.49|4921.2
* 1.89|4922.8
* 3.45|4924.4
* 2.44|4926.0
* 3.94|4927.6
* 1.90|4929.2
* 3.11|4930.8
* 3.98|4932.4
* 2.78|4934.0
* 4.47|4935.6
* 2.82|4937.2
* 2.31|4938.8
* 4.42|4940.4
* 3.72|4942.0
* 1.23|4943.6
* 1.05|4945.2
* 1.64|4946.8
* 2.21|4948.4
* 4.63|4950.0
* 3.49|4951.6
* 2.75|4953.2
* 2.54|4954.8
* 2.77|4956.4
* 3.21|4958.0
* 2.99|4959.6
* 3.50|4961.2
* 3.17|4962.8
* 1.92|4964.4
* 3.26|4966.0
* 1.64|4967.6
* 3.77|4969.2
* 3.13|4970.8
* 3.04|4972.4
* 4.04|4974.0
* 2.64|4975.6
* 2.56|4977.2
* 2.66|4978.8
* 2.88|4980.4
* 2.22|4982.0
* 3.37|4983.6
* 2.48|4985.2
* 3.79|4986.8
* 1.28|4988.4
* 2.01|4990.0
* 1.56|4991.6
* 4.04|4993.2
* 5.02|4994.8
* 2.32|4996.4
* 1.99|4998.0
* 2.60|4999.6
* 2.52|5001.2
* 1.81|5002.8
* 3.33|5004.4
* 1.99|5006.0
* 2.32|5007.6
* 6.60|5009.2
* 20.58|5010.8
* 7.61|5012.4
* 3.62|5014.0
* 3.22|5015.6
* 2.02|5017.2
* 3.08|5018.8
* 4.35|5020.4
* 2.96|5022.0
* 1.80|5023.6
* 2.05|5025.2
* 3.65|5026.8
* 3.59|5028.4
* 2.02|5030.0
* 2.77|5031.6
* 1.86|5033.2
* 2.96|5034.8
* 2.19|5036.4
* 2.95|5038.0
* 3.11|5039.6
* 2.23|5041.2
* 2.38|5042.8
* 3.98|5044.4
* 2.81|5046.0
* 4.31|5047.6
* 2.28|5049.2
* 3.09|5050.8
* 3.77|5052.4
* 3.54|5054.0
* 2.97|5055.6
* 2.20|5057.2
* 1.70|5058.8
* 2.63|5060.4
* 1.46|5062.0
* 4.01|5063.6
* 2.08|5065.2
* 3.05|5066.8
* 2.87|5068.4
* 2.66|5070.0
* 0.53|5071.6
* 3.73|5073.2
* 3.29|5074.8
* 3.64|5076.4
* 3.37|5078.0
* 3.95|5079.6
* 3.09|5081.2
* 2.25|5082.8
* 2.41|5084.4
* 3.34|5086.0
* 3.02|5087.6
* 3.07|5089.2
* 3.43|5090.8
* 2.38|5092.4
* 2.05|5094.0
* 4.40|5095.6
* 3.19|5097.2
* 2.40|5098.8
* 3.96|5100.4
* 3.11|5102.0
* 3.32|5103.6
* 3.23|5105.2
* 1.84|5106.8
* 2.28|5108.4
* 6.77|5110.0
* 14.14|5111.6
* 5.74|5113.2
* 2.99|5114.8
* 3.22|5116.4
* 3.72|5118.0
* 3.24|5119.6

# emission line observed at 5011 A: H-beta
